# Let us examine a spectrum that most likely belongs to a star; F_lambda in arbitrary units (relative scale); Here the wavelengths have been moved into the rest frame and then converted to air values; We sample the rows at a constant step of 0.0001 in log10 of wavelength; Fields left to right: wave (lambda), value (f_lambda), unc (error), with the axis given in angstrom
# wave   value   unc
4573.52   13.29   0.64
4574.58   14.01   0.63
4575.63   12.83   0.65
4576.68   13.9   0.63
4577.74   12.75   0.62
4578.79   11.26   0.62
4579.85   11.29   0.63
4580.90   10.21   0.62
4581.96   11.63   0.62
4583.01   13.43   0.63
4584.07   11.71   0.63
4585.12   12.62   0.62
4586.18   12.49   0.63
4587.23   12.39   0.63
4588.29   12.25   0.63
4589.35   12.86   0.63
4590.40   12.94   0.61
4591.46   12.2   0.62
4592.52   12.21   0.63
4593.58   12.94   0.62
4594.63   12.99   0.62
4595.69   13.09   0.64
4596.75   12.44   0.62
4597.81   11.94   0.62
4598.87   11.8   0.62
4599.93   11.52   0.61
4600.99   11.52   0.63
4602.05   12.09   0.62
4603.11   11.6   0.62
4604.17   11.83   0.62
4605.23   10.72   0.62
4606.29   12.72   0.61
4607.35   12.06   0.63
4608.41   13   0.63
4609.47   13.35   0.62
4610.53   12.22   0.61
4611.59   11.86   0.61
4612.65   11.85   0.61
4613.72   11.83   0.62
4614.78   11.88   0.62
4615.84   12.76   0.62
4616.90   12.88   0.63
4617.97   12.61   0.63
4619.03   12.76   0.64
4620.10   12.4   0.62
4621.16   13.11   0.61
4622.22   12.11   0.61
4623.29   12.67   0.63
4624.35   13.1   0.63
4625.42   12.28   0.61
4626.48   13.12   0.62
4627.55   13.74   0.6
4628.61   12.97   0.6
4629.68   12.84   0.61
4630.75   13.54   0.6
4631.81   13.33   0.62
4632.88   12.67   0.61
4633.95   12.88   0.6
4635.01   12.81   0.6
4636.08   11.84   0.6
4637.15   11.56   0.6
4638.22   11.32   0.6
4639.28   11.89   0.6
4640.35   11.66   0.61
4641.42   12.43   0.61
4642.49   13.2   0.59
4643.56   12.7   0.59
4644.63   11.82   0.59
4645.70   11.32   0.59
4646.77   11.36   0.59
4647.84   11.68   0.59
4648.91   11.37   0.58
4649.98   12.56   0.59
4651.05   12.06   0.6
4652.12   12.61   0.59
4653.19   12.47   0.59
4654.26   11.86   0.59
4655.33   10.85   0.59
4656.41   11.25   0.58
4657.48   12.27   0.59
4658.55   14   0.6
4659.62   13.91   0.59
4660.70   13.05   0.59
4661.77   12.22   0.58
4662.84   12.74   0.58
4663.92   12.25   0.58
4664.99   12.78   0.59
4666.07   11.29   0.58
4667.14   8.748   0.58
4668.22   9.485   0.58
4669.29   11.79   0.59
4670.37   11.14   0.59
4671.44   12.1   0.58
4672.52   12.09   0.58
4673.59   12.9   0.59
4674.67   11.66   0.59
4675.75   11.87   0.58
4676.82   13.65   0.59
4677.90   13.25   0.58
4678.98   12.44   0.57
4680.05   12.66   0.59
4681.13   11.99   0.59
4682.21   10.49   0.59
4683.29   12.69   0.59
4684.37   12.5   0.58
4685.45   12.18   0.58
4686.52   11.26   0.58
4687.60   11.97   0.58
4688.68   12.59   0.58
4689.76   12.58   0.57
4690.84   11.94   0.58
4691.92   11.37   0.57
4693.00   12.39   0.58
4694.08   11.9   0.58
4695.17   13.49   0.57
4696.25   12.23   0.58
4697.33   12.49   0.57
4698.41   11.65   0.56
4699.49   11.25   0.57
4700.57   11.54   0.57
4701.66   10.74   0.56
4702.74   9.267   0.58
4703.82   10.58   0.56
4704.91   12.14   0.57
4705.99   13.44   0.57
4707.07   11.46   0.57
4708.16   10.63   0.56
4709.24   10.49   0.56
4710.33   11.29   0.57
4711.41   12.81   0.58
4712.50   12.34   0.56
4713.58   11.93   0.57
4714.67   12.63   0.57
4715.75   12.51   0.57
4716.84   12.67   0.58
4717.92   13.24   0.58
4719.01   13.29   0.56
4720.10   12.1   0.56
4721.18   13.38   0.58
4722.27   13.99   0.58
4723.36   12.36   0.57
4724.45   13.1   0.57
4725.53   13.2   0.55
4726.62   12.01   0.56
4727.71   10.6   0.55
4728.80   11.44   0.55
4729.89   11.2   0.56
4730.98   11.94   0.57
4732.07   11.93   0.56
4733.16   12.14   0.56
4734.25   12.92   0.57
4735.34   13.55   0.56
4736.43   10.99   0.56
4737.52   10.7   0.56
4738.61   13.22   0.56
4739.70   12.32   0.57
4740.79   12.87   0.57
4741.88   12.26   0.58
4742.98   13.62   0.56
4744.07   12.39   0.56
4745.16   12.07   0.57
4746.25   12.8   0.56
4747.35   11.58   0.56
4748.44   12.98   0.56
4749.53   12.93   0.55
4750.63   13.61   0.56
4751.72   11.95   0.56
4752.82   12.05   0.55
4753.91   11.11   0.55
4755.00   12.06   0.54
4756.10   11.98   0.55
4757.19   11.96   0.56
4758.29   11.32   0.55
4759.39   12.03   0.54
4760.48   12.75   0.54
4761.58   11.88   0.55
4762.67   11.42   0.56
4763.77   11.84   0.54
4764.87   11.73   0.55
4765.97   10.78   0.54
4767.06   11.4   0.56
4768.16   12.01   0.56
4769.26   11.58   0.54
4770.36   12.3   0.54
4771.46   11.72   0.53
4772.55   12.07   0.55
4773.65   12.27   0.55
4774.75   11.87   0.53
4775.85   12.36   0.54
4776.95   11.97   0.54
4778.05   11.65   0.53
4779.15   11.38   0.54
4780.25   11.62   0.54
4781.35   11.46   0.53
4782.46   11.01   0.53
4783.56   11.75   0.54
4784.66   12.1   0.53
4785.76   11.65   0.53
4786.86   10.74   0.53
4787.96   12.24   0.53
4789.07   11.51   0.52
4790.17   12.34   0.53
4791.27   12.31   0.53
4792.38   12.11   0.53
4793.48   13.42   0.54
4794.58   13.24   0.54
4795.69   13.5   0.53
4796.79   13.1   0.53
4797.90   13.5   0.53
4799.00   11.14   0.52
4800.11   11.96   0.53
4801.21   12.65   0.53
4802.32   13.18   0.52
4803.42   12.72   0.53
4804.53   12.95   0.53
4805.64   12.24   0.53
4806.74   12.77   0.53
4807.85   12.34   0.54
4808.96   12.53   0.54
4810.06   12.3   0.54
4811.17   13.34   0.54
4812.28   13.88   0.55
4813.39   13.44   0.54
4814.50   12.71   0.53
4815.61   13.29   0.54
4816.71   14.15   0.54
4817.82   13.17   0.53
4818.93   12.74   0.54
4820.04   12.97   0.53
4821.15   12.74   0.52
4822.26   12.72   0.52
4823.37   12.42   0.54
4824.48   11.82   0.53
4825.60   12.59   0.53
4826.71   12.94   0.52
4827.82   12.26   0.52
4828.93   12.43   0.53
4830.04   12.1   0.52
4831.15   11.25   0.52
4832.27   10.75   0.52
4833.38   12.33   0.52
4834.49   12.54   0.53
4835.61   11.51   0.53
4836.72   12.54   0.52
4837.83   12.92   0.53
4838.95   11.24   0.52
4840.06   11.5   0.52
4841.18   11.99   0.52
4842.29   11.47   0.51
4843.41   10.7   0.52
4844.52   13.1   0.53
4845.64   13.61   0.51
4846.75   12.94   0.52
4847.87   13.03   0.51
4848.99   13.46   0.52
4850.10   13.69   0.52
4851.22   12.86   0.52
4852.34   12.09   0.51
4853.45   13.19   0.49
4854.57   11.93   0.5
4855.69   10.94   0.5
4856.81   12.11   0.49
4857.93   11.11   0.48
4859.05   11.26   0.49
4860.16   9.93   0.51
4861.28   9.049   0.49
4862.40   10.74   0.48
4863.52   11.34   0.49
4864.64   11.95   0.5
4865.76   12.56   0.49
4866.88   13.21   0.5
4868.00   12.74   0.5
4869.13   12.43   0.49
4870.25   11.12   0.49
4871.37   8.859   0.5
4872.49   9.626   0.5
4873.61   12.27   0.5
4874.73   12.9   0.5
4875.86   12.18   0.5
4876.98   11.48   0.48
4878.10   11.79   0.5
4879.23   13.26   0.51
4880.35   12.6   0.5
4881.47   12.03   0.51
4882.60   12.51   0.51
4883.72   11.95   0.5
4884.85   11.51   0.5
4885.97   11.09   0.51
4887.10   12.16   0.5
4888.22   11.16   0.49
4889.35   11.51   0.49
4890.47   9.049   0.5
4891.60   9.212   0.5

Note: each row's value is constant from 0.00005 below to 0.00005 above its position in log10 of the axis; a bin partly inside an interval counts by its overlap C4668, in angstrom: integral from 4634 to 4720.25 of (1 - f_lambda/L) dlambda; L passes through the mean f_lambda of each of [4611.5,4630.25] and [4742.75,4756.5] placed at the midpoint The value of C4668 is 3.4 angstrom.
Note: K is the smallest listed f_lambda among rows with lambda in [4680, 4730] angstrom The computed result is 9.267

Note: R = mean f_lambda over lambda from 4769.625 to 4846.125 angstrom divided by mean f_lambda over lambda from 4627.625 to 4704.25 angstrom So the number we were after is 1.02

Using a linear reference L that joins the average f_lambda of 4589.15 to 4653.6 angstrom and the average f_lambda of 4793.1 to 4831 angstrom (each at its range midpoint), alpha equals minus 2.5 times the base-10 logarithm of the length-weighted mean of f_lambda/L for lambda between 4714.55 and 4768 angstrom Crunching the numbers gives 0.032 mag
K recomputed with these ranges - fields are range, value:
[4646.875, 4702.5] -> 8.748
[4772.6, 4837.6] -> 10.74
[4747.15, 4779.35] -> 10.78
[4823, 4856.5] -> 10.7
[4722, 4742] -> 10.6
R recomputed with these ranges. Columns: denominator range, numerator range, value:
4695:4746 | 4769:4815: 1.01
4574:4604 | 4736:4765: 0.99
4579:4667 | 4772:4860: 1.00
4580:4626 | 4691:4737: 0.98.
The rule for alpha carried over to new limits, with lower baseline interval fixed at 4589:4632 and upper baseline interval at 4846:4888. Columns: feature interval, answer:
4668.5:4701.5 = 0.02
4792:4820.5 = -0.08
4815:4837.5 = -0.04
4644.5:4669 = 0.04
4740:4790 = 0.01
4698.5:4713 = 0.08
